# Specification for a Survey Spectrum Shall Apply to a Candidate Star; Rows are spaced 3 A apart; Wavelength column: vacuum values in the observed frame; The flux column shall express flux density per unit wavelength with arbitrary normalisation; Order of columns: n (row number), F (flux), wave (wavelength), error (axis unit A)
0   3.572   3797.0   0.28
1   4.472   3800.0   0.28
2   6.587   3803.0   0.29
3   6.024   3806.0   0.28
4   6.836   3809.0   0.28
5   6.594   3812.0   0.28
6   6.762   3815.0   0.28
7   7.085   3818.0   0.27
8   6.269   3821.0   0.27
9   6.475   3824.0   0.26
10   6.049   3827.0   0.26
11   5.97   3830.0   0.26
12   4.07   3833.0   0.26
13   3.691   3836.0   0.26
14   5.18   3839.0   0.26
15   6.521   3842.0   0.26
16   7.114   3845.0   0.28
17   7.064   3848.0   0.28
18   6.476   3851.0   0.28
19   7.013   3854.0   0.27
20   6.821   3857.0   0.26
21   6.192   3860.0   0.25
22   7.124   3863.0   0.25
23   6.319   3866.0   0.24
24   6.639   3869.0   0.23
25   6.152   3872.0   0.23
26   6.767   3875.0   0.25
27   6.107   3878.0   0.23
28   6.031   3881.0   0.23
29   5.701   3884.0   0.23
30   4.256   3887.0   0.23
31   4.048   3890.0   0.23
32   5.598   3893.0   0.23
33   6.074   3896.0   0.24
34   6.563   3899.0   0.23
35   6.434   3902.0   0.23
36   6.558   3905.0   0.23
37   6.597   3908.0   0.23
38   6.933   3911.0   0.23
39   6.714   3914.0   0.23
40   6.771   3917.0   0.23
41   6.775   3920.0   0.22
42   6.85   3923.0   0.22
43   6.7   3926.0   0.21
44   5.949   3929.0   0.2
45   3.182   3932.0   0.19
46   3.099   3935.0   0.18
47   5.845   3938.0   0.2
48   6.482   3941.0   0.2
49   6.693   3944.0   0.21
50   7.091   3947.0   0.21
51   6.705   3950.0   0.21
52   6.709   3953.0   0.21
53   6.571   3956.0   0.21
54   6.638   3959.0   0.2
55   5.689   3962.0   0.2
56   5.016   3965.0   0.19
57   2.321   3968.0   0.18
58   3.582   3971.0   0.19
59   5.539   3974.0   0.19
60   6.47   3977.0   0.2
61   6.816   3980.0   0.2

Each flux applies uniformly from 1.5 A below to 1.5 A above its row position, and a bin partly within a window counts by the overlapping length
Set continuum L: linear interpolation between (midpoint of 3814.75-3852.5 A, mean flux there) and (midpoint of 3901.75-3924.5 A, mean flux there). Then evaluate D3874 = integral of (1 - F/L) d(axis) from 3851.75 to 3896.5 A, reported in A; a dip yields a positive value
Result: 2.2 A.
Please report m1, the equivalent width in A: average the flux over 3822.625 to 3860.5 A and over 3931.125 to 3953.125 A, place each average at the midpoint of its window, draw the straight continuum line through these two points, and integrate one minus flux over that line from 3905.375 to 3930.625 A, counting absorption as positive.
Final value -3.6 A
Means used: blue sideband 6.04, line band 6.64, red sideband 5.74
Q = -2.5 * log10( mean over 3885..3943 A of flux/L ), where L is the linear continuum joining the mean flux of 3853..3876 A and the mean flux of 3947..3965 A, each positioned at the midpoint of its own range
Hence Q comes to 0.11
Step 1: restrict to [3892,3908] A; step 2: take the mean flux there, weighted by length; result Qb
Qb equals 6.3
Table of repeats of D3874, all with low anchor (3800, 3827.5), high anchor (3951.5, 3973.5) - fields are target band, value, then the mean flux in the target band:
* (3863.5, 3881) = -1.32 A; 6.41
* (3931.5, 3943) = 1.18 A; 4.87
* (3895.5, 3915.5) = -3.12 A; 6.58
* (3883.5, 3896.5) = 1.77 A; 5.02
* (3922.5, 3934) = 0.12 A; 5.46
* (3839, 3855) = -1.35 A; 6.68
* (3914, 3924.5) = -2.27 A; 6.79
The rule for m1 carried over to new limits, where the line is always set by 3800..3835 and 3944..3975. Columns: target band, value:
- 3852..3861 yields -1.04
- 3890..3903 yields -0.12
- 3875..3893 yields 1.58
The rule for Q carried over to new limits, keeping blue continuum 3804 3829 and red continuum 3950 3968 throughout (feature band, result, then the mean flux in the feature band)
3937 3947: -0.10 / 6.48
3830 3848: 0.16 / 5.52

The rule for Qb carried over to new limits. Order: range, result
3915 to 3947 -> 5.91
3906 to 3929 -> 6.71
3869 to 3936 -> 5.94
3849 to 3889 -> 6.26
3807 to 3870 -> 6.29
